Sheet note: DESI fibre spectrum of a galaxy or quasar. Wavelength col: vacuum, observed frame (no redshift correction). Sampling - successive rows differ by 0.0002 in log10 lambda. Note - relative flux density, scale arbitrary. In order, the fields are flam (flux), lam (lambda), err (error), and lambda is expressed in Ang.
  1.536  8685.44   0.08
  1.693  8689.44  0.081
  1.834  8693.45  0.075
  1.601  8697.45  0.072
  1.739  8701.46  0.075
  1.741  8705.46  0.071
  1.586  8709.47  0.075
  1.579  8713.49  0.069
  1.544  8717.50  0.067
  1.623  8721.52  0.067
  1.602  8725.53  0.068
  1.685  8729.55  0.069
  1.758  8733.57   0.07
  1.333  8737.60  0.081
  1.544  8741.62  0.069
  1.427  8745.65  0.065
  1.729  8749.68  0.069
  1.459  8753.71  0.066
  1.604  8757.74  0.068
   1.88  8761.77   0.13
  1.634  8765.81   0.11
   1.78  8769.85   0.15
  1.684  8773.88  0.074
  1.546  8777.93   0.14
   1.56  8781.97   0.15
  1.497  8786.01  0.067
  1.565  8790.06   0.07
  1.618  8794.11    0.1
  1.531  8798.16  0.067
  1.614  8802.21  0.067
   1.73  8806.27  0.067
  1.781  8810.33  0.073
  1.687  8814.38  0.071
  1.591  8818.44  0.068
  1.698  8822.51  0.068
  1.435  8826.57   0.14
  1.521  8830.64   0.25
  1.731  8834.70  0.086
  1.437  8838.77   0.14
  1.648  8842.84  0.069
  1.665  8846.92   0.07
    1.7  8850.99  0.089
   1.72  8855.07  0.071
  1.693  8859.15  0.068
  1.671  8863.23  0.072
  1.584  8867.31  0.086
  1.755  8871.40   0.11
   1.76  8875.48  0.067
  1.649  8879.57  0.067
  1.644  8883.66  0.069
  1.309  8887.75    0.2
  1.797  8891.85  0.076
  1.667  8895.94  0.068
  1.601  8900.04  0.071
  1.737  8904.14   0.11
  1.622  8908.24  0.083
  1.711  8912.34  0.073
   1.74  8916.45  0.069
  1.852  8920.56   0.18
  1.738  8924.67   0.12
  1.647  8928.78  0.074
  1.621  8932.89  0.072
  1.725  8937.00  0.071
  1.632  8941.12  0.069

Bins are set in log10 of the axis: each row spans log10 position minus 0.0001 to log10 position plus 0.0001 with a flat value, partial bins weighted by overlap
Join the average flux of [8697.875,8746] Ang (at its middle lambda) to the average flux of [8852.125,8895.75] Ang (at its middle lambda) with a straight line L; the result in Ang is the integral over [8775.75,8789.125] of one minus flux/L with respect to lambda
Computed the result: 0.7 Ang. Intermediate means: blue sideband 1.6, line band 1.54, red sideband 1.66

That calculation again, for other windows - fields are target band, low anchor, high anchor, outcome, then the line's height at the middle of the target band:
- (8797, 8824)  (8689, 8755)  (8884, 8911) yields -0.7 Ang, 1.62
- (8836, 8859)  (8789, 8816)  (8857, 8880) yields 0.5 Ang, 1.68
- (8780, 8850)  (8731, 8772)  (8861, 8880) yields 2.0 Ang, 1.65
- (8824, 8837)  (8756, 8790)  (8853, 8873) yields 0.8 Ang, 1.67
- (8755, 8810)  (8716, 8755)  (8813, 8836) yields -1.6 Ang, 1.59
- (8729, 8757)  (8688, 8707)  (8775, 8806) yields 1.6 Ang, 1.65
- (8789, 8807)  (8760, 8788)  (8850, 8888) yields 0.5 Ang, 1.66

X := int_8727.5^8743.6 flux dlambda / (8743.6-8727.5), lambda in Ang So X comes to 1.58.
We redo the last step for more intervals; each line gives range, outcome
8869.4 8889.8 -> 1.62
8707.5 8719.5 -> 1.57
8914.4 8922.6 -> 1.8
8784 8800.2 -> 1.55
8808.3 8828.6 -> 1.64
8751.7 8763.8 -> 1.65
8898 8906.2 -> 1.67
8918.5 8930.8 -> 1.75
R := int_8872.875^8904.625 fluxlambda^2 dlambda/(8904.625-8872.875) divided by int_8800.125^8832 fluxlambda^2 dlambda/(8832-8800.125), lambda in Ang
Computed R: 1.02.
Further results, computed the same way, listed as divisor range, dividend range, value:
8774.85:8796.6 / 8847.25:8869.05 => 1.09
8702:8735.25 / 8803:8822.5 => 1.05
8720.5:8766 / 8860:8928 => 1.08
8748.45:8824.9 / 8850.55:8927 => 1.05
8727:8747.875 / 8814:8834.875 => 1.05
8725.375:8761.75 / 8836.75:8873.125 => 1.07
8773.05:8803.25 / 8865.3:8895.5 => 1.07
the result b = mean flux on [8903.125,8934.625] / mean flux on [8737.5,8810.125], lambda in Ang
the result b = 1.06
